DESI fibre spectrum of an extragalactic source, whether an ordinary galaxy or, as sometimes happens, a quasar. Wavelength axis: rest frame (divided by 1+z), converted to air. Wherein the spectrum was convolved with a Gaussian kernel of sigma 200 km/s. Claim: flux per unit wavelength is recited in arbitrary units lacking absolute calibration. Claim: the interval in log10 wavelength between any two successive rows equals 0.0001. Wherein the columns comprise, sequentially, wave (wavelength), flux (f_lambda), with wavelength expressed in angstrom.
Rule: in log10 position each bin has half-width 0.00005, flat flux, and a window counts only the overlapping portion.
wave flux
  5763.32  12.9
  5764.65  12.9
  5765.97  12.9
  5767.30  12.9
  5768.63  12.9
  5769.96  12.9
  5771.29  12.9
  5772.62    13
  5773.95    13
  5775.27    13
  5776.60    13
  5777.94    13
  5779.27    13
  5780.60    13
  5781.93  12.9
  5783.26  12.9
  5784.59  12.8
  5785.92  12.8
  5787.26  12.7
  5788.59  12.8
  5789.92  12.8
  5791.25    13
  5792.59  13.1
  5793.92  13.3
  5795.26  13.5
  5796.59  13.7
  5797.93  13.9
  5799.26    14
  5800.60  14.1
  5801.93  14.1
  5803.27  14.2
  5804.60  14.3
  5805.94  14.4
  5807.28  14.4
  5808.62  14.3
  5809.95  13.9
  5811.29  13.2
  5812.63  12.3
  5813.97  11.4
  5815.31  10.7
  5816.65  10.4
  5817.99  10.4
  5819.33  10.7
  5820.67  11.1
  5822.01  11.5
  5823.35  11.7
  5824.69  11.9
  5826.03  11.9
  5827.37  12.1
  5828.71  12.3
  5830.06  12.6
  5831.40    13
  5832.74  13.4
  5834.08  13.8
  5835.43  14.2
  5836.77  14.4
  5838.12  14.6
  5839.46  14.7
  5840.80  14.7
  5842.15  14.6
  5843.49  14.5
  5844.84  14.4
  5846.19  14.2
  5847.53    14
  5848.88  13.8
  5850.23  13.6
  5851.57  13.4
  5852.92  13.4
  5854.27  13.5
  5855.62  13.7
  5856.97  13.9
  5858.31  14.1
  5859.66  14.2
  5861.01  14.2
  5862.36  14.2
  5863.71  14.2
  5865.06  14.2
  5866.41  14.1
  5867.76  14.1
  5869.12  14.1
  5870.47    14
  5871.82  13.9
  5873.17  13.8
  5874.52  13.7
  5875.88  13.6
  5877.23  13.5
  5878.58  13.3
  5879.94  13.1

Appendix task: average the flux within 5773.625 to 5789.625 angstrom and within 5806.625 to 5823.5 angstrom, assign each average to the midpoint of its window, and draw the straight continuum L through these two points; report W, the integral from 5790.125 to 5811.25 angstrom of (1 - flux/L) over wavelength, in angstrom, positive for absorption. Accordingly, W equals -2.5 angstrom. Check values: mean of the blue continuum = 12.9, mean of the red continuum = 12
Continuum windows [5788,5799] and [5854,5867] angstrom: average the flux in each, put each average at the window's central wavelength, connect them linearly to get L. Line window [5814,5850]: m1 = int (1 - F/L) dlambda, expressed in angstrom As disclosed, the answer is 2.23 angstrom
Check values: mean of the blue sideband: 13.3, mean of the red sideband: 14.1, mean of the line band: 12.9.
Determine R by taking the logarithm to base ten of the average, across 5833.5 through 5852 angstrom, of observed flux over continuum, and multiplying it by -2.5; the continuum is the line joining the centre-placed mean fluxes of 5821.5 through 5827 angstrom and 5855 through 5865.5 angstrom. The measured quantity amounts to -0.10 mag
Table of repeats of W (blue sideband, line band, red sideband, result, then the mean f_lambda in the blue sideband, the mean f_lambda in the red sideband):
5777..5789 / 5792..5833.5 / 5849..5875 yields 1.5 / 12.9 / 13.9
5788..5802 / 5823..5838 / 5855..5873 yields 0.9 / 13.5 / 14.1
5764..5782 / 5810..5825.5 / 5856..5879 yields 2.2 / 13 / 14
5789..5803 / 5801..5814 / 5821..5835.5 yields -0.6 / 13.6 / 12.5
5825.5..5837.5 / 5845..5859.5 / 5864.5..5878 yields -0.3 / 13.1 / 13.9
